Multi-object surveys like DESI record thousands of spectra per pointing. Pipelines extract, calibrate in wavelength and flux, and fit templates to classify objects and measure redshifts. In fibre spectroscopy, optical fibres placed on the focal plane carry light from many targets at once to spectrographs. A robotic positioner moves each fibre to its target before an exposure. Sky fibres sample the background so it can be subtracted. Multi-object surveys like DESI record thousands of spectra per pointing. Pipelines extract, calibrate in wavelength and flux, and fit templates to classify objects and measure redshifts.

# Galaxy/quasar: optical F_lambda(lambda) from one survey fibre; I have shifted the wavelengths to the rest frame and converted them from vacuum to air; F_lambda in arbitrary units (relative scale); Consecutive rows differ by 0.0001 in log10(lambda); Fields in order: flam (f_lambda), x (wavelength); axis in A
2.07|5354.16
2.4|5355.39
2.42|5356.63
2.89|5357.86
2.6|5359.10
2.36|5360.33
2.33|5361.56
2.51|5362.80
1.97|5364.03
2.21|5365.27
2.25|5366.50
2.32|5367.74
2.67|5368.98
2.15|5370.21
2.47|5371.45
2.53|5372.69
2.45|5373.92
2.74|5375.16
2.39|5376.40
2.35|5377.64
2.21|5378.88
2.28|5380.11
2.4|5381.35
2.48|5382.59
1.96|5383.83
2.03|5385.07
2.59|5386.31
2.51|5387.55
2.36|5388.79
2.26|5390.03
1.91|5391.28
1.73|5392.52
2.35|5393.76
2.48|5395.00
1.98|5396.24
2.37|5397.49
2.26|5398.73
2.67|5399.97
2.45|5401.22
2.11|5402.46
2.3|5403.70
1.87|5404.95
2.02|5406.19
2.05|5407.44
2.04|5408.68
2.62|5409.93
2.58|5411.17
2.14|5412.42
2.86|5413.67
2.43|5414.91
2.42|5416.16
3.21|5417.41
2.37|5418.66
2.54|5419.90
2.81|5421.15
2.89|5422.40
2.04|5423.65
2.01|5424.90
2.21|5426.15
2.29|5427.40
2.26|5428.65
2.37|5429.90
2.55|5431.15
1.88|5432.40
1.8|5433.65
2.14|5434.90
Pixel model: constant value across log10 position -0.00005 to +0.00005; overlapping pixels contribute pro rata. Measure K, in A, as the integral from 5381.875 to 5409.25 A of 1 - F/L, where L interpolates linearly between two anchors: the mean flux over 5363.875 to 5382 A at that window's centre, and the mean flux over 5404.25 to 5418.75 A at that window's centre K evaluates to 1.8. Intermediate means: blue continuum 2.37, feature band 2.22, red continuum 2.38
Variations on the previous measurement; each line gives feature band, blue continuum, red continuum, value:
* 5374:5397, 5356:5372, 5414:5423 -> 2.02 A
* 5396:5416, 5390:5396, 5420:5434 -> -1.04 A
